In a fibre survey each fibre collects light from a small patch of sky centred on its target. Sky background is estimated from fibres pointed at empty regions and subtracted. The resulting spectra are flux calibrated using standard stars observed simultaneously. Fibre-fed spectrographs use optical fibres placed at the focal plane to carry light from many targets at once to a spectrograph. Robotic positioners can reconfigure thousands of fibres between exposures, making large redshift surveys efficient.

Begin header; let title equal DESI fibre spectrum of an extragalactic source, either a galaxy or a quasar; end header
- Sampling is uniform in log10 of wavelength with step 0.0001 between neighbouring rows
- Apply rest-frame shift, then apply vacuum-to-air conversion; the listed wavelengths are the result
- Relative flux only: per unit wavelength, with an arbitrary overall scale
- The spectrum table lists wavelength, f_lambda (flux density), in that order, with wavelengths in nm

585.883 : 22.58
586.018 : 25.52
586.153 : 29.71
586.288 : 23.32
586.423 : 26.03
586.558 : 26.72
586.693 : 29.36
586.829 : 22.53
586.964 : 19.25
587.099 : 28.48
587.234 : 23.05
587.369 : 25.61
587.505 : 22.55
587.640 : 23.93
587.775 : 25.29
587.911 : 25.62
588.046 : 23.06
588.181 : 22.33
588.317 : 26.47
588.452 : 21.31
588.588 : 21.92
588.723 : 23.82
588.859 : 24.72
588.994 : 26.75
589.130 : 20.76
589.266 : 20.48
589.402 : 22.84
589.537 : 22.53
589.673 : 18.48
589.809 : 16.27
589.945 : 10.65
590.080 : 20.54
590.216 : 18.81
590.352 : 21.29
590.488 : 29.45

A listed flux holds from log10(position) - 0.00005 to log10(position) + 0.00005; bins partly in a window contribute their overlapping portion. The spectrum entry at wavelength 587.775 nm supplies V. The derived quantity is 25.29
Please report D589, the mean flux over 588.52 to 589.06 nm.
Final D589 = 24.3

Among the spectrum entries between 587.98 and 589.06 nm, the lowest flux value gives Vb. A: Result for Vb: 21.31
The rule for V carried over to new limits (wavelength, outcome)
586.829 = 22.53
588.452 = 21.31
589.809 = 16.27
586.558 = 26.72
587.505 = 22.55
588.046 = 23.06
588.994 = 26.75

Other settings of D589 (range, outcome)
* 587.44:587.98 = 24.4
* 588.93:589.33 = 22.6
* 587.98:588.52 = 23.3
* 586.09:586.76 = 27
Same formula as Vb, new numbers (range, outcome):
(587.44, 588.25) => 22.33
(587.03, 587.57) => 22.55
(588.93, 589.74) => 18.48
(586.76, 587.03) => 19.25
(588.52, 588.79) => 21.92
